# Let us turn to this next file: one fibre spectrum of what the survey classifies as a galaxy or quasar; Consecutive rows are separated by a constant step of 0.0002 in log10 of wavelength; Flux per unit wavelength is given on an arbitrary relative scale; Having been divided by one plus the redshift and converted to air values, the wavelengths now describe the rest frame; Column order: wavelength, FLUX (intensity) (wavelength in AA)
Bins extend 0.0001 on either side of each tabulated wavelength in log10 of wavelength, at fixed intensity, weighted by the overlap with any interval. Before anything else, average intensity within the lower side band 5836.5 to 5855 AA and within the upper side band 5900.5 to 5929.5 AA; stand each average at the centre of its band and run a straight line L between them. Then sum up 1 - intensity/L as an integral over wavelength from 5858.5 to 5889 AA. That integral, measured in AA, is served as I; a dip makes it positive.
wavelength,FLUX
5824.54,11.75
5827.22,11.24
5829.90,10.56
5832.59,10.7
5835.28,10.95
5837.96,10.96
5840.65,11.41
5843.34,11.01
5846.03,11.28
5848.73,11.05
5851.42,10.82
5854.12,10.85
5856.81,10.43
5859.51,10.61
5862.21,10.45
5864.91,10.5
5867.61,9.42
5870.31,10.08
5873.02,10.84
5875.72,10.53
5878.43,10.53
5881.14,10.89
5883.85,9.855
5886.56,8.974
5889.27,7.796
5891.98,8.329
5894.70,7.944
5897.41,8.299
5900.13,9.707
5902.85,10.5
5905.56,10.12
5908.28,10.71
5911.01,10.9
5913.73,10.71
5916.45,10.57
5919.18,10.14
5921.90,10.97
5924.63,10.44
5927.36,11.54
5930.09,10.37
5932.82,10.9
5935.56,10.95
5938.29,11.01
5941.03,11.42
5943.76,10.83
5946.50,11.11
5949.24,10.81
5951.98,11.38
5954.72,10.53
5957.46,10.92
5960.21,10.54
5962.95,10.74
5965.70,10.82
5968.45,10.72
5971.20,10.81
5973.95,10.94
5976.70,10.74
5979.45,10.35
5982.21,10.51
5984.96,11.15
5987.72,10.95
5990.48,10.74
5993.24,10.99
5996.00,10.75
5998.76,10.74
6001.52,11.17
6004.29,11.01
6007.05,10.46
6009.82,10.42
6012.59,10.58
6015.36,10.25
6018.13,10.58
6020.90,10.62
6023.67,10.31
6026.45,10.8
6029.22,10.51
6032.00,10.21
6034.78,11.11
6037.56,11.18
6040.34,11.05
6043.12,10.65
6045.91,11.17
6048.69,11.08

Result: 2.1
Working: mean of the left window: 11.1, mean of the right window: 10.6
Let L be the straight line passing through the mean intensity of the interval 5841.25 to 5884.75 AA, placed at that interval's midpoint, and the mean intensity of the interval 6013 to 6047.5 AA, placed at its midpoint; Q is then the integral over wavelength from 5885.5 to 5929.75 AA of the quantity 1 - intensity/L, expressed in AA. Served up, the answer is 3.1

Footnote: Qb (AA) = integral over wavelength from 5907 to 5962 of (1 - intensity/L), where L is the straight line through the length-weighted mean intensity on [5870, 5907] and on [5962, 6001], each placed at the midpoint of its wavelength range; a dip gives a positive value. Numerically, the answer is -3.5 AA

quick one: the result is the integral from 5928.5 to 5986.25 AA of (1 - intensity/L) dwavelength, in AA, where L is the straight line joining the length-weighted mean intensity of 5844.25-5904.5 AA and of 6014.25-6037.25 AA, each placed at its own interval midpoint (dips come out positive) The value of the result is -2.9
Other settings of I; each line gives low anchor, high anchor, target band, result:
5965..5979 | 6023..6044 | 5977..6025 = 0.4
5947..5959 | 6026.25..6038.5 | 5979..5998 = 0.1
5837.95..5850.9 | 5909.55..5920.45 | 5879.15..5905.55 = 3.8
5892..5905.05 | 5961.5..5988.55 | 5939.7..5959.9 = -1.5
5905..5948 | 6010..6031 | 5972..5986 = -0.1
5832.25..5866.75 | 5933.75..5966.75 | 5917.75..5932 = 0.3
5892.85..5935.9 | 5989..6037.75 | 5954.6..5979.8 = -0.6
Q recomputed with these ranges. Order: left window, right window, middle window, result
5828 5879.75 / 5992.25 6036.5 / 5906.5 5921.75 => 0.08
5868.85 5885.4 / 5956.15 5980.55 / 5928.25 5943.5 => -0.45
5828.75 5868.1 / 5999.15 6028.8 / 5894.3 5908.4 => 1.53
